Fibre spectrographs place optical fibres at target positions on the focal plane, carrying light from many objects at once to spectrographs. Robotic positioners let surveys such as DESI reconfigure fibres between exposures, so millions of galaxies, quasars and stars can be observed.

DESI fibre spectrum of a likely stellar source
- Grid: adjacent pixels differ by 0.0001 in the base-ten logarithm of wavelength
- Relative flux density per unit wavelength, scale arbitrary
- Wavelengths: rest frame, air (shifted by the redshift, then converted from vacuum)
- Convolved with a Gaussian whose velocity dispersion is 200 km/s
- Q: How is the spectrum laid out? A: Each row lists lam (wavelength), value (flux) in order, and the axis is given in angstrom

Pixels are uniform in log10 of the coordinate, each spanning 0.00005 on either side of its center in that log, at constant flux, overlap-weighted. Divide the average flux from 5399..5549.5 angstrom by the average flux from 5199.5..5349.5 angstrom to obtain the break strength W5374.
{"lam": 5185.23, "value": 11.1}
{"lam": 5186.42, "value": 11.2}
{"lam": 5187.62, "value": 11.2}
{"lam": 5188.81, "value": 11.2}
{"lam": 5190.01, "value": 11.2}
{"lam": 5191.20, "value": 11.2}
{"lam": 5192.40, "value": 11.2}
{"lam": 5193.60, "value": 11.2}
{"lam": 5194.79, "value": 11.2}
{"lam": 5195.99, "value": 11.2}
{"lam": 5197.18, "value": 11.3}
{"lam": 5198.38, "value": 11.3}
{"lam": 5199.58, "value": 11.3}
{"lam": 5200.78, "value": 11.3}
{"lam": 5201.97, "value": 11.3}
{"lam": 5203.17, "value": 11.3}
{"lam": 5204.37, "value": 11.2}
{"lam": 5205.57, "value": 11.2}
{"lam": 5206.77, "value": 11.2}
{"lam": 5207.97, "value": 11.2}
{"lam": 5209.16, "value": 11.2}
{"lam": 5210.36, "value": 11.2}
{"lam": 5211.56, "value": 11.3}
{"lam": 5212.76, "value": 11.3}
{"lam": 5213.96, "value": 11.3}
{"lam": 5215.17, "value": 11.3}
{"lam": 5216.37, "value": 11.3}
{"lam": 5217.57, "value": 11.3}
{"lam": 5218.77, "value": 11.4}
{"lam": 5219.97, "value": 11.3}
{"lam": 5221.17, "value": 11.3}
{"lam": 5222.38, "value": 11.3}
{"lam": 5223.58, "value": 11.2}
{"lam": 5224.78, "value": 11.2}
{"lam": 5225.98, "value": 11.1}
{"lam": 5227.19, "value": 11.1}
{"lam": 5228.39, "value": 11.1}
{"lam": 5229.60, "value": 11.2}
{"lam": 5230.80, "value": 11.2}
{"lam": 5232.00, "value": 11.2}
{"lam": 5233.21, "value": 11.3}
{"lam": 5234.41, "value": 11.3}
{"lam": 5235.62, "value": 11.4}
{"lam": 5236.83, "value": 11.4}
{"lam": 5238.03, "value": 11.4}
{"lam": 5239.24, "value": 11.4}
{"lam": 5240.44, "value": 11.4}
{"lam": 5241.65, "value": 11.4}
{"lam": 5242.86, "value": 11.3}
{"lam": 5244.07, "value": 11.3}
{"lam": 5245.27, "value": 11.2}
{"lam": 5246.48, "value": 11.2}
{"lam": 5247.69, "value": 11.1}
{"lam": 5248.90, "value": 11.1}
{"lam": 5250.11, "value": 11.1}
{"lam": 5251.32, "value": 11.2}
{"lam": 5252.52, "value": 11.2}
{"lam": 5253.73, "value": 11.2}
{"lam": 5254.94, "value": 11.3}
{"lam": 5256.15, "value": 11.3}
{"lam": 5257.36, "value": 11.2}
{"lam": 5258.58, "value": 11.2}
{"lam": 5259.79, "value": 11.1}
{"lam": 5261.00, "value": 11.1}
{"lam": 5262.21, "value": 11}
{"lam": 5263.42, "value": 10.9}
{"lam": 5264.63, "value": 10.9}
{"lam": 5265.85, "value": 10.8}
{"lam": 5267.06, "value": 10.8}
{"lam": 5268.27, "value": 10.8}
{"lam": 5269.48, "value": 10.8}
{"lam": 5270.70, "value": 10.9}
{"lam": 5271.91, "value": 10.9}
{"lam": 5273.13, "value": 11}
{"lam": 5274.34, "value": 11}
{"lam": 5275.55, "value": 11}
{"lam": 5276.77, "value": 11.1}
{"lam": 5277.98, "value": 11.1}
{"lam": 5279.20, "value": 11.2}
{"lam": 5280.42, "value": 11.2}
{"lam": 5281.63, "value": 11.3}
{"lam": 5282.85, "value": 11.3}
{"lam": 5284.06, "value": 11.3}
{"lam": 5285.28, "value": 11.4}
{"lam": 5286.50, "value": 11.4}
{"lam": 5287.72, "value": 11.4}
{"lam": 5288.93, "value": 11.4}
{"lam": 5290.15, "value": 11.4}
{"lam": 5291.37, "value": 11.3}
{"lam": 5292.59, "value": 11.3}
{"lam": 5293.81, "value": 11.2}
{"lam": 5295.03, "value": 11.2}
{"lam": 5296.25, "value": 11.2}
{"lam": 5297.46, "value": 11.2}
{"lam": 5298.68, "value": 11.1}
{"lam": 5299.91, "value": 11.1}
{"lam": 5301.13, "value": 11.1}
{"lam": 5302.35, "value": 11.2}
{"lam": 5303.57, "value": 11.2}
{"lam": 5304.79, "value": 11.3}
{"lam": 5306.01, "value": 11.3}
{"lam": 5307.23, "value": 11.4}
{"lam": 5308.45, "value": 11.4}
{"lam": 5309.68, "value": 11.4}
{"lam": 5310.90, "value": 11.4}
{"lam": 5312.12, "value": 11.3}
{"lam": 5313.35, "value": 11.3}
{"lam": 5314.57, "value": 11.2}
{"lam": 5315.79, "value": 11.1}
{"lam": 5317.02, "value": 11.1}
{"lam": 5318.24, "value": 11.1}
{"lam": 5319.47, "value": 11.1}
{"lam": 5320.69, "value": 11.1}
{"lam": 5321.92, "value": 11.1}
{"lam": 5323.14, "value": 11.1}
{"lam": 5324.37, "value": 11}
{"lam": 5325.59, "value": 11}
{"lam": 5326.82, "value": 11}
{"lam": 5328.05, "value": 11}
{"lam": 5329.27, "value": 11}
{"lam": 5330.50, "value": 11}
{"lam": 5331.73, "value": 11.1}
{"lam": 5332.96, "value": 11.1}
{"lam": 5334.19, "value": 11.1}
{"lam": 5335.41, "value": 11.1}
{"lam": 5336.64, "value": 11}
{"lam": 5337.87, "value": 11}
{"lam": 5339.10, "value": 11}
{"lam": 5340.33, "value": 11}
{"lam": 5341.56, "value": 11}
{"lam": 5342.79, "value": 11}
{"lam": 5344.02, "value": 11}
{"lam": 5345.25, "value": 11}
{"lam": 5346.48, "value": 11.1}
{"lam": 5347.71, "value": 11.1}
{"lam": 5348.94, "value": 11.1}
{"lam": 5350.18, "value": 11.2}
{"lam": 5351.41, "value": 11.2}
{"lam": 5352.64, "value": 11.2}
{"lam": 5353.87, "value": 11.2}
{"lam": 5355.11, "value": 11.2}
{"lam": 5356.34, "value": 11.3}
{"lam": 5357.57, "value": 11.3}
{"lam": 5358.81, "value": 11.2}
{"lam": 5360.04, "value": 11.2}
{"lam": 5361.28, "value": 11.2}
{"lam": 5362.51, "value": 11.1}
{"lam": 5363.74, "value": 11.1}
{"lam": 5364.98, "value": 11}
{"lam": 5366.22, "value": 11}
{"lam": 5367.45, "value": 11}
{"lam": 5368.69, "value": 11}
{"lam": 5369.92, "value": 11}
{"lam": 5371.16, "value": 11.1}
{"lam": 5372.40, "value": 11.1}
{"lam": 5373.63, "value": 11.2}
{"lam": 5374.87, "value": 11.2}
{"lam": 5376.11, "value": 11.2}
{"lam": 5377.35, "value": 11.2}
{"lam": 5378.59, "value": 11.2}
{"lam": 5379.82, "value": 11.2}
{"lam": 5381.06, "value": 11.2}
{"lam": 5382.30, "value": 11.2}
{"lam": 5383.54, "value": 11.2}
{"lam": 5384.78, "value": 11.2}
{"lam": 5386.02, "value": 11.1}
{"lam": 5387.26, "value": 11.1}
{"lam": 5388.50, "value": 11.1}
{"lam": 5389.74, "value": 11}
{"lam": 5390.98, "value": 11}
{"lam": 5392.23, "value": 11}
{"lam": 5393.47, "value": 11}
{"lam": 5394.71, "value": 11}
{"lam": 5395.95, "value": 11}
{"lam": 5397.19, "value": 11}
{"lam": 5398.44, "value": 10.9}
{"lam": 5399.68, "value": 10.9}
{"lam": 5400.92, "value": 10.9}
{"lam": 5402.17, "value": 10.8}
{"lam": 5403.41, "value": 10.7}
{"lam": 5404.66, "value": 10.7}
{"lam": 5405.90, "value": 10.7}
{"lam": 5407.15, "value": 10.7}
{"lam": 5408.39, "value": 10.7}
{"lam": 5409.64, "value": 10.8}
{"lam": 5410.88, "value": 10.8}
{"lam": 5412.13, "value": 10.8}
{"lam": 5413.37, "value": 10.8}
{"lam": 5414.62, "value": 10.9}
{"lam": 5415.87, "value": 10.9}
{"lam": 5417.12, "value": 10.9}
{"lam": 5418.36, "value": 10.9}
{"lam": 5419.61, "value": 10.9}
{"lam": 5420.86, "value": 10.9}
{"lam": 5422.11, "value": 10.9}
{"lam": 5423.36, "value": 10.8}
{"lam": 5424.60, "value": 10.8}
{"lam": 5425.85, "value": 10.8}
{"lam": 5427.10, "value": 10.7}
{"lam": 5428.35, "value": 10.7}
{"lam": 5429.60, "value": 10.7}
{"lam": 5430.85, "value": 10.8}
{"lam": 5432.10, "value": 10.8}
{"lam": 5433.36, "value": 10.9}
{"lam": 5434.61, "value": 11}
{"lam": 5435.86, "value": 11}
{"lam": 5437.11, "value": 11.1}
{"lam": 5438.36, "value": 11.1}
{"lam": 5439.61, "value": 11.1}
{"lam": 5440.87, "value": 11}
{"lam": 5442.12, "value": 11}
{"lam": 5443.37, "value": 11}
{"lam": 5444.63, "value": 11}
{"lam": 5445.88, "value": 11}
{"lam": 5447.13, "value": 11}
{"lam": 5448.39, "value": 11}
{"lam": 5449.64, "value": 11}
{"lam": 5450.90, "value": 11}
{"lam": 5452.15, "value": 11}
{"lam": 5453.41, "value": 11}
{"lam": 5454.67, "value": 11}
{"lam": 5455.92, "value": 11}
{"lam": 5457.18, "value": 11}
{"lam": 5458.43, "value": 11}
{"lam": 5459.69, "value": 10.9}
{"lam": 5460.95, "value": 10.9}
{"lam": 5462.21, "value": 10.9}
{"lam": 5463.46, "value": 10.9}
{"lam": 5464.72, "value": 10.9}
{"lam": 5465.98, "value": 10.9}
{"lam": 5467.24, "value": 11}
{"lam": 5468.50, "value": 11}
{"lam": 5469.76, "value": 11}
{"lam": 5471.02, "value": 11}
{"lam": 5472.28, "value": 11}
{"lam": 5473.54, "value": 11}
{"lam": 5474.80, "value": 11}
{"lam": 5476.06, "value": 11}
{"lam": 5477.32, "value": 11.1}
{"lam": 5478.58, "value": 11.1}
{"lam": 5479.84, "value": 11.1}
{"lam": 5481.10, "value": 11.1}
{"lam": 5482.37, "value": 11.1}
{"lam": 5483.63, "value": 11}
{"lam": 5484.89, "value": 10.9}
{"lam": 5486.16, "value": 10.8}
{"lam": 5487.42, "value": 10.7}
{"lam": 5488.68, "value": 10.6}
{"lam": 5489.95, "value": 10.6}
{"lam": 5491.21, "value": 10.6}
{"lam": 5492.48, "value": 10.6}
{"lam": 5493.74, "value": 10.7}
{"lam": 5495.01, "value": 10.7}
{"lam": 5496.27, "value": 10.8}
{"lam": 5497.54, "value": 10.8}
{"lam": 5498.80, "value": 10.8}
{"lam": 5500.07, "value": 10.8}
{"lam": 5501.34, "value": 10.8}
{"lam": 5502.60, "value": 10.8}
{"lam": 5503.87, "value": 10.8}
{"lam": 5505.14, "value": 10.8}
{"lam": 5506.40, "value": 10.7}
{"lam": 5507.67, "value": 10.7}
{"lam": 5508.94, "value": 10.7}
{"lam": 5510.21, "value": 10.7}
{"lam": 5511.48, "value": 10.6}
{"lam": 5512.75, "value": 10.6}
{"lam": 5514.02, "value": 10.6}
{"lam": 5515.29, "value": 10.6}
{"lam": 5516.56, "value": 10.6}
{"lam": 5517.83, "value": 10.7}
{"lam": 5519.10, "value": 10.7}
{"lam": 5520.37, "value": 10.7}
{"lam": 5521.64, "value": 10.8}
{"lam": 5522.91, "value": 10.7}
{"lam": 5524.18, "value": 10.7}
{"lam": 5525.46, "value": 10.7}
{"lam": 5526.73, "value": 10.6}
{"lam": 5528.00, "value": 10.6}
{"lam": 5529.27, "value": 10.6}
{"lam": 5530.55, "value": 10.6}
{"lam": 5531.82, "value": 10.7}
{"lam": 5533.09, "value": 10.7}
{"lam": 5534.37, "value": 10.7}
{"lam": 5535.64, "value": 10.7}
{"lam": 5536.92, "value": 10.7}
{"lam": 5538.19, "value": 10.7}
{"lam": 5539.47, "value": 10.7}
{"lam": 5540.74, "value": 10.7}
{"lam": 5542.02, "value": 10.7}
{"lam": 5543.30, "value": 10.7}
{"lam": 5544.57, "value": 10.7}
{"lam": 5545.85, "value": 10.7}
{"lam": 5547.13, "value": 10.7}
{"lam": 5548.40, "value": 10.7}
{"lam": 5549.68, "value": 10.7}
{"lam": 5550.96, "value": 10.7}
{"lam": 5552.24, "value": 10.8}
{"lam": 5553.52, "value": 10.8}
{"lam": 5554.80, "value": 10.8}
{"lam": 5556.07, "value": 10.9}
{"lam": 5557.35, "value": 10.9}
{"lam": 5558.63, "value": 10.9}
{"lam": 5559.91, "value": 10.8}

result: 0.97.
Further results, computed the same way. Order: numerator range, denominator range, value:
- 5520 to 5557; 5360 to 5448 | 0.98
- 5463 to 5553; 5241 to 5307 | 0.97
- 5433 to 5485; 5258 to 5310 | 0.99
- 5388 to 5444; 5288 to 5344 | 0.98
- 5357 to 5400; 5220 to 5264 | 0.99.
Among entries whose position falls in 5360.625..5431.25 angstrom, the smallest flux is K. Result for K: 10.7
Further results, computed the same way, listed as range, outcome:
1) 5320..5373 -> 11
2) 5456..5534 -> 10.6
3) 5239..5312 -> 10.8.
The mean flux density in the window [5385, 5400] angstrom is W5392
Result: 11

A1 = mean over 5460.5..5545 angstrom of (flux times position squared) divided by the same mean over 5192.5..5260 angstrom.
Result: 1.06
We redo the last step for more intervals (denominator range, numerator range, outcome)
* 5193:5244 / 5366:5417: 1.04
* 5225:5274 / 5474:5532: 1.06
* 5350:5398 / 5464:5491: 1.02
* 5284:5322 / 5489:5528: 1.03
